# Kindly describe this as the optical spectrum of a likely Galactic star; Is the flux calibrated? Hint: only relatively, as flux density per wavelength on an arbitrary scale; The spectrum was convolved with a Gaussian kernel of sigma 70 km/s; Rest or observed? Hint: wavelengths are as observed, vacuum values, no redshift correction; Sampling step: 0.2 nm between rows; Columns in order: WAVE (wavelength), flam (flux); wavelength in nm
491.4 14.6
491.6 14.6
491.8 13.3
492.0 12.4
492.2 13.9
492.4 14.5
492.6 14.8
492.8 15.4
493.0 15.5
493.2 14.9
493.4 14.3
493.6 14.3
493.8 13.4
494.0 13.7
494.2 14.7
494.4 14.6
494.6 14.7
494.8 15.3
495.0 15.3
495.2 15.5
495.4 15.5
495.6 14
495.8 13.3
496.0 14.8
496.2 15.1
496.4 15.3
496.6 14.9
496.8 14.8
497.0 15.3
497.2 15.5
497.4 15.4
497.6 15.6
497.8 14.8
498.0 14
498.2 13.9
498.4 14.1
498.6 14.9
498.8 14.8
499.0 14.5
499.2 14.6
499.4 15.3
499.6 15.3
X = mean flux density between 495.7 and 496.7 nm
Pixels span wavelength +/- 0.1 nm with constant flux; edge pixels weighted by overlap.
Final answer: 14.7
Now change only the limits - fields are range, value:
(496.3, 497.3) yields 15.2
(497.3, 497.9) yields 15.3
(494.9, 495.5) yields 15.4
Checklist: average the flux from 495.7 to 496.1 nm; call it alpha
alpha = 14.1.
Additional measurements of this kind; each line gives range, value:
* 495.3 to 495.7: 14.7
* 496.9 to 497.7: 15.4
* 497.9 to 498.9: 14.3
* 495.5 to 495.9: 13.7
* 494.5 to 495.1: 15.1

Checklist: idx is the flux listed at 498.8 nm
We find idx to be 14.8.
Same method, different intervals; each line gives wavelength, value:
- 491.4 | 14.6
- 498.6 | 14.9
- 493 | 15.5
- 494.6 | 14.7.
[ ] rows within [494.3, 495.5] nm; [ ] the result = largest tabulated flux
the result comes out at 15.5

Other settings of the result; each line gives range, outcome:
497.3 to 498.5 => 15.6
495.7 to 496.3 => 15.1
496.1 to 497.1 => 15.3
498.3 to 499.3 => 14.9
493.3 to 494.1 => 14.3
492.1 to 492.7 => 14.8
